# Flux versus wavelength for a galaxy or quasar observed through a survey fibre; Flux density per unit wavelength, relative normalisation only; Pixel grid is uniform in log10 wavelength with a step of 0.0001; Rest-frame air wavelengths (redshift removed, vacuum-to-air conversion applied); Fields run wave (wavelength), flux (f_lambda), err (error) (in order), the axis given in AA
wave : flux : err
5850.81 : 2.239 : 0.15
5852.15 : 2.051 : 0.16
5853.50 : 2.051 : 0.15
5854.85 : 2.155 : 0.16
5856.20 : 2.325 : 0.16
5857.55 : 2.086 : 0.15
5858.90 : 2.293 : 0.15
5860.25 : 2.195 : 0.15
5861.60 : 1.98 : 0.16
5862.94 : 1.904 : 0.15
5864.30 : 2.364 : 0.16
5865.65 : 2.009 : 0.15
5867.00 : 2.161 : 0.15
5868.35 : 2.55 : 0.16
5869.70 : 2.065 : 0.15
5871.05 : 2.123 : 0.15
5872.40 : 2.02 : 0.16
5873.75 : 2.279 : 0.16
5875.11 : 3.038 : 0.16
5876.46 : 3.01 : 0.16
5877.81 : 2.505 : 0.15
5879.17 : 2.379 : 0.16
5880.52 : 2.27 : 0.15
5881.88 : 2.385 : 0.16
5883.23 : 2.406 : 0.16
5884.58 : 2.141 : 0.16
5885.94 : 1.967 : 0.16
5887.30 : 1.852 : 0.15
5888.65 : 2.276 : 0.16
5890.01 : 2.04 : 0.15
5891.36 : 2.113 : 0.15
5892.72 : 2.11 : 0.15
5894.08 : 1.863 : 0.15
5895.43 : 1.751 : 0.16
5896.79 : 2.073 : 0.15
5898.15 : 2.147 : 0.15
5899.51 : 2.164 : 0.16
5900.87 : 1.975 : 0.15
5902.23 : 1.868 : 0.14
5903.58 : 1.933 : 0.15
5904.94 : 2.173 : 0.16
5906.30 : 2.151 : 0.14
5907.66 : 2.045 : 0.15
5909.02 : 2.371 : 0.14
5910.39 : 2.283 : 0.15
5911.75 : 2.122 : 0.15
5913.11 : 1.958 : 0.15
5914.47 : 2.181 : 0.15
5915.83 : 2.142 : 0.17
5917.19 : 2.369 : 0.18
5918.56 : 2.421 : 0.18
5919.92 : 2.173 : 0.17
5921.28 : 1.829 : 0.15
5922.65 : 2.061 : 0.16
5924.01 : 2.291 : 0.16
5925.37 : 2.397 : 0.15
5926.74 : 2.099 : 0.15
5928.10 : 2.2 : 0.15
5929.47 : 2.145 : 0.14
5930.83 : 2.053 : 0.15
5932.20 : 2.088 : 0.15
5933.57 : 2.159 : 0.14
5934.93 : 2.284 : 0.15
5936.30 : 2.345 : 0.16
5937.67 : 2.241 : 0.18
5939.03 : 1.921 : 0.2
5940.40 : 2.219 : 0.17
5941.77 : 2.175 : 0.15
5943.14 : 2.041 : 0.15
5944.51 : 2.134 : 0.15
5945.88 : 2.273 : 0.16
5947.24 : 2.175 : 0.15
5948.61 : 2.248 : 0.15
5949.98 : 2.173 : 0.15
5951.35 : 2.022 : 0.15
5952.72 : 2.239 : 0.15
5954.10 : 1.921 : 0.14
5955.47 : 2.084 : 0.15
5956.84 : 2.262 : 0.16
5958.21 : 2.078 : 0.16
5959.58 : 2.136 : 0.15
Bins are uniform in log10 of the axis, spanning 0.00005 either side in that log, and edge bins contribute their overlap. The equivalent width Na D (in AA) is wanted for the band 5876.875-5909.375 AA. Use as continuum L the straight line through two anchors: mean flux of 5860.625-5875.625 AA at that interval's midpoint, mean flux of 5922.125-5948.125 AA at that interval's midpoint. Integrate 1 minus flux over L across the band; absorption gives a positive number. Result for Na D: 1.1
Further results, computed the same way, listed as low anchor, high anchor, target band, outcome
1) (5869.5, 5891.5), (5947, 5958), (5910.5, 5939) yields 0.3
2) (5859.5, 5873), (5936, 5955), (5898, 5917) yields 0.3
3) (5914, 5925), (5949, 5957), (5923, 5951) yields -0.4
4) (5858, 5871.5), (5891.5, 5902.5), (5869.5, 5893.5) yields -2.3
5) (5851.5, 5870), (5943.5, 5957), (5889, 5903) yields 0.9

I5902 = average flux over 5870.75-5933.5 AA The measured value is 2.18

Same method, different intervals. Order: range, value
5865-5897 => 2.23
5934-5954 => 2.17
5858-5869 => 2.18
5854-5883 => 2.29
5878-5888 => 2.21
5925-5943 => 2.17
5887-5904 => 2.02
